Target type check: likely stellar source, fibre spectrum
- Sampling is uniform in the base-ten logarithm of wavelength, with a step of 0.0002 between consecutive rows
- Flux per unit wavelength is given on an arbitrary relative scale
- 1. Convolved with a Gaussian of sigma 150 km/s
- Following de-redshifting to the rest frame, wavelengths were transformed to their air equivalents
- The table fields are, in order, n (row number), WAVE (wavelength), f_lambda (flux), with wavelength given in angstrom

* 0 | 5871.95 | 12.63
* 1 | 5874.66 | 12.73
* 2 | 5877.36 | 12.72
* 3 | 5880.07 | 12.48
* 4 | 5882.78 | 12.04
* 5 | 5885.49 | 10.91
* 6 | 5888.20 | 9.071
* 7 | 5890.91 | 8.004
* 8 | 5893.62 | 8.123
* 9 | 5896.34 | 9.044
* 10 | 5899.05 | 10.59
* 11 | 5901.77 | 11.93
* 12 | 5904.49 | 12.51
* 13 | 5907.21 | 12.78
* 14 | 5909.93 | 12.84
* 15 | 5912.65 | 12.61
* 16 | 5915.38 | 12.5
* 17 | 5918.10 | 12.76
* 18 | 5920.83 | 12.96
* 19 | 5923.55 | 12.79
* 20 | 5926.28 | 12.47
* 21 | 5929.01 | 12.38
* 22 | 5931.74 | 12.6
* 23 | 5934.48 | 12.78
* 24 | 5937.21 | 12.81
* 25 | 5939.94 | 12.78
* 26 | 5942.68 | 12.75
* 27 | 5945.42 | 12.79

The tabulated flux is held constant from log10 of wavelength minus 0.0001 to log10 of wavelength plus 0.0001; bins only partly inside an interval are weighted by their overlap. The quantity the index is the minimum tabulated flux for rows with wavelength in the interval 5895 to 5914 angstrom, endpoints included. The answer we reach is 9.044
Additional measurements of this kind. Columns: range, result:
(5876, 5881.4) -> 12.48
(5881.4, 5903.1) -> 8.004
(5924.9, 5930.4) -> 12.38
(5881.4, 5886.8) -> 10.91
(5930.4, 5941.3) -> 12.6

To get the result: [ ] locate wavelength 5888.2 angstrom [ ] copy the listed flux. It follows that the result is 9.071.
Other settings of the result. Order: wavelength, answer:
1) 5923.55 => 12.79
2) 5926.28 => 12.47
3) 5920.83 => 12.96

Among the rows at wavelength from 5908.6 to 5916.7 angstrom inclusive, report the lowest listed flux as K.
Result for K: 12.5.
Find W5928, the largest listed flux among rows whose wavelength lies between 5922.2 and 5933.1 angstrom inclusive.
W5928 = 12.79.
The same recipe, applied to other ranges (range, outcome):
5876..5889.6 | 12.72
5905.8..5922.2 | 12.96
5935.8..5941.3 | 12.81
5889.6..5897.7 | 9.044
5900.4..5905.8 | 12.51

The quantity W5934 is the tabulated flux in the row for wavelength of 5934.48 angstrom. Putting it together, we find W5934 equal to 12.78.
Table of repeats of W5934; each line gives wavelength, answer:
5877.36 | 12.72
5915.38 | 12.5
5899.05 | 10.59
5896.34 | 9.044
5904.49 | 12.51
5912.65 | 12.61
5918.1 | 12.76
